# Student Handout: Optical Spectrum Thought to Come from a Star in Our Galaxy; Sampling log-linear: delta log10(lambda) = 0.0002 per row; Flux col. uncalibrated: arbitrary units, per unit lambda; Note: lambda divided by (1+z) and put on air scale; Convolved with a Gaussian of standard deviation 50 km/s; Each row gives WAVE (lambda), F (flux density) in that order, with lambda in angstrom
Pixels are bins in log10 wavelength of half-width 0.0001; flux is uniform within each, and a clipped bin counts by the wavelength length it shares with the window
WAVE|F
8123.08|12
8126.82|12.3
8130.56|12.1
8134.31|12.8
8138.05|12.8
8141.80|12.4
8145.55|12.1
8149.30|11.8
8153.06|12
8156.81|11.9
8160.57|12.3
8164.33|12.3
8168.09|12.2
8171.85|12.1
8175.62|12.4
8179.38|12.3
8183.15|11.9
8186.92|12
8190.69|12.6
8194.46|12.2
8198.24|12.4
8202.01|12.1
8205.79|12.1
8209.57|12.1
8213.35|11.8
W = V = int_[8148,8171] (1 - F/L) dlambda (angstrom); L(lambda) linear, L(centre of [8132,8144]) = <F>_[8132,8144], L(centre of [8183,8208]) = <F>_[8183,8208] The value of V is 0.70 angstrom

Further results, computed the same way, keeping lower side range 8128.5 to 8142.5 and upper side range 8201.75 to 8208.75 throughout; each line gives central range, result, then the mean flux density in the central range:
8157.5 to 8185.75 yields 0.3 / 12.2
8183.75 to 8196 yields 0.0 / 12.2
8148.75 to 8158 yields 0.4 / 11.9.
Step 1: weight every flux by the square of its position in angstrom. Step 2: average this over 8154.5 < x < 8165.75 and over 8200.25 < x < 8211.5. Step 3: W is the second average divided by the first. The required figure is 1.01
